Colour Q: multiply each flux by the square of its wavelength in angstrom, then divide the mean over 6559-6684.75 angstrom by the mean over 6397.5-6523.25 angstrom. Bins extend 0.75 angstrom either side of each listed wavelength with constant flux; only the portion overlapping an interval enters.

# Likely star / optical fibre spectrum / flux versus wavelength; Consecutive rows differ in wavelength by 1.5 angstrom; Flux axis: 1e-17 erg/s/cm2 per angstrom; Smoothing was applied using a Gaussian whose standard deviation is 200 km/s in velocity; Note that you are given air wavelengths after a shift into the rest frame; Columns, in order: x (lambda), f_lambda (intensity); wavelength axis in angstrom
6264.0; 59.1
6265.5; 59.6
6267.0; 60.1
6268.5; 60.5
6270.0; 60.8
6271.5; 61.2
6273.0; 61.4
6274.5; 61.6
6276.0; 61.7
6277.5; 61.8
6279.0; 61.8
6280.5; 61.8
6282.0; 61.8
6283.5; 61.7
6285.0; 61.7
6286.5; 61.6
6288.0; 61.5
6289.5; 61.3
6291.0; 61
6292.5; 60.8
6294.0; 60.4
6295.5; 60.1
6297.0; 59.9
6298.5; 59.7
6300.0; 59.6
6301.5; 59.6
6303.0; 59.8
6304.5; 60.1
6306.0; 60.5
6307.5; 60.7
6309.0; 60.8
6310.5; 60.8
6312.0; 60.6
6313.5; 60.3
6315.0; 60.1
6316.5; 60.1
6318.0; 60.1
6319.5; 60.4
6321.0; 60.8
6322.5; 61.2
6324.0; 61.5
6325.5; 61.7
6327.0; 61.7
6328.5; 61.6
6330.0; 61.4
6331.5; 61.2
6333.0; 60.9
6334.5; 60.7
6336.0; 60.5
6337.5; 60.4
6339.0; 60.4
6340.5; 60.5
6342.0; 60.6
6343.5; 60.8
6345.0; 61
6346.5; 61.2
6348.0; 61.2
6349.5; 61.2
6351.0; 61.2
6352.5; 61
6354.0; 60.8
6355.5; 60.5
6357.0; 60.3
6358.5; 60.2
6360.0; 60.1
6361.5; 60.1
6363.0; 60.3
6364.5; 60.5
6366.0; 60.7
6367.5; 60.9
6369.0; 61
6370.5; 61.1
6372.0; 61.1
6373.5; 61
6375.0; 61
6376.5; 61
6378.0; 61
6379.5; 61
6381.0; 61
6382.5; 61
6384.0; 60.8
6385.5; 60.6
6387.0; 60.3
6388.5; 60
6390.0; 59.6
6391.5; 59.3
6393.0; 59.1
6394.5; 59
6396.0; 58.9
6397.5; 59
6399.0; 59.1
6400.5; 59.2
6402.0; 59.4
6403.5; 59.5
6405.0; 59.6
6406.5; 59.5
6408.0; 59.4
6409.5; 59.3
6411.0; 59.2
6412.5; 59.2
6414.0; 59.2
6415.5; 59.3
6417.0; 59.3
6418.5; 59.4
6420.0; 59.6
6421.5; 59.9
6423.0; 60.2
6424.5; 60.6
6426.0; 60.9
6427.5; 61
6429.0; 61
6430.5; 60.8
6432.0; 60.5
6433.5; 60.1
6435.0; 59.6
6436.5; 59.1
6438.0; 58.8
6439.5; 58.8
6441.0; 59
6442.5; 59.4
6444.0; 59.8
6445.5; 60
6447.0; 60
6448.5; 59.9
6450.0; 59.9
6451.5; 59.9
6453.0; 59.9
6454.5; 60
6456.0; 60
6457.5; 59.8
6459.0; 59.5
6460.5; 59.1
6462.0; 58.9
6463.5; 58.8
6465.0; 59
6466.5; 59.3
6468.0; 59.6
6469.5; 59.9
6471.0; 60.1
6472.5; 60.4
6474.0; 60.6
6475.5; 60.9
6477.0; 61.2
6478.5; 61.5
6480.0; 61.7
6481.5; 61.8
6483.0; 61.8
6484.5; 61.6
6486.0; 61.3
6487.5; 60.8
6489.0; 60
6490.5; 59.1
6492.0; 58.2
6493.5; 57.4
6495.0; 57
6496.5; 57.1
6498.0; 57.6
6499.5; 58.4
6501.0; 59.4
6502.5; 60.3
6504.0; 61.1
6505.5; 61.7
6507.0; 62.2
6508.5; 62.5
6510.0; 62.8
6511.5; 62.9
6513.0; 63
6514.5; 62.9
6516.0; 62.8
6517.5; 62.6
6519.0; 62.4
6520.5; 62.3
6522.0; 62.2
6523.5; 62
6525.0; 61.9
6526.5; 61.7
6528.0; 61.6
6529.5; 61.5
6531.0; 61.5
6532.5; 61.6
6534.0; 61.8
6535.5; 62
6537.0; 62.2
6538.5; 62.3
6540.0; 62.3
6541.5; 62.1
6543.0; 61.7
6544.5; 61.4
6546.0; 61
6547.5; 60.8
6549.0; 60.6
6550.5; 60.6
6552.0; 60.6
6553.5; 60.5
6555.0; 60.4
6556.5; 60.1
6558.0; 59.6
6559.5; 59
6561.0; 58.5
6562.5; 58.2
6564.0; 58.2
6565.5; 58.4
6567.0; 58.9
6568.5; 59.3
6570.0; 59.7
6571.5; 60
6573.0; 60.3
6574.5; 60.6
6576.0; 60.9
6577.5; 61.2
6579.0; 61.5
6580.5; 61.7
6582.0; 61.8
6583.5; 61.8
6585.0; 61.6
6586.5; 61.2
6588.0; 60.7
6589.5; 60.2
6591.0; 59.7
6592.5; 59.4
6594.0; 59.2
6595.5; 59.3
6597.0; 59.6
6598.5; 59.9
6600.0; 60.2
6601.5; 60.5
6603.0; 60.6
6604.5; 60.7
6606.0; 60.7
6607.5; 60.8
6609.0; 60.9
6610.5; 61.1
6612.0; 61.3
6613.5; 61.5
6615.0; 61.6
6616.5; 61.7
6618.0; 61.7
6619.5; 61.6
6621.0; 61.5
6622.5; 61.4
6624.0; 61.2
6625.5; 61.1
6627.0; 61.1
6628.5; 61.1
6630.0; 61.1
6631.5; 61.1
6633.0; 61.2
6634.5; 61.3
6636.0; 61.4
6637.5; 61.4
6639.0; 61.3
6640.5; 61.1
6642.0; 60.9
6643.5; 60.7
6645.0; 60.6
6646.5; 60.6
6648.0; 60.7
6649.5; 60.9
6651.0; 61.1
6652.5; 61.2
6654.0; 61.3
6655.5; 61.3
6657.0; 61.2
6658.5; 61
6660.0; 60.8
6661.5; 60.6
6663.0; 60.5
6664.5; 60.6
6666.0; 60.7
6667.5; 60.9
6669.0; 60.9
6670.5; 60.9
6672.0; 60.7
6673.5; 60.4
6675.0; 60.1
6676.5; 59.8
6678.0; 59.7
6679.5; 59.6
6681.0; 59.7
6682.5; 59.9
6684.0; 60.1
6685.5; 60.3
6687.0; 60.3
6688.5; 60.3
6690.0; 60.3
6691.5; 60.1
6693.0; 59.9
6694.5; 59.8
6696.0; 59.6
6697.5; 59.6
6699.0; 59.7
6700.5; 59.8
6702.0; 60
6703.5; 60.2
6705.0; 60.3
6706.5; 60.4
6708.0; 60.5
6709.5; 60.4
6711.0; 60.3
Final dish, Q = 1.1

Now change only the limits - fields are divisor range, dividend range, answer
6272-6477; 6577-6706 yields 1.09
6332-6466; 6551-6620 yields 1.06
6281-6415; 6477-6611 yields 1.07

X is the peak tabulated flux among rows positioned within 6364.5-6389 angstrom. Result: 61.1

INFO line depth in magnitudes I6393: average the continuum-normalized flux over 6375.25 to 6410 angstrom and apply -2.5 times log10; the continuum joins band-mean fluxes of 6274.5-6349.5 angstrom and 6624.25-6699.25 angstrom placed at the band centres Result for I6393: 0.02 mag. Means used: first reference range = 60.9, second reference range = 60.6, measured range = 59.9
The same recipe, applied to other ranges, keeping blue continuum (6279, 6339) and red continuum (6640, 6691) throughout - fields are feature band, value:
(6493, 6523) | -0.01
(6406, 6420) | 0.03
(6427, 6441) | 0.01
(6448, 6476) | 0.02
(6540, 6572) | 0.01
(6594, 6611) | 0.01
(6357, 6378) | 0.00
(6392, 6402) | 0.03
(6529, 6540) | -0.02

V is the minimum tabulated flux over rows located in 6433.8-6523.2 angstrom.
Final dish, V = 57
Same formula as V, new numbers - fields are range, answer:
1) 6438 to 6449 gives 58.8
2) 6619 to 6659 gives 60.6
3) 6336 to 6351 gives 60.4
